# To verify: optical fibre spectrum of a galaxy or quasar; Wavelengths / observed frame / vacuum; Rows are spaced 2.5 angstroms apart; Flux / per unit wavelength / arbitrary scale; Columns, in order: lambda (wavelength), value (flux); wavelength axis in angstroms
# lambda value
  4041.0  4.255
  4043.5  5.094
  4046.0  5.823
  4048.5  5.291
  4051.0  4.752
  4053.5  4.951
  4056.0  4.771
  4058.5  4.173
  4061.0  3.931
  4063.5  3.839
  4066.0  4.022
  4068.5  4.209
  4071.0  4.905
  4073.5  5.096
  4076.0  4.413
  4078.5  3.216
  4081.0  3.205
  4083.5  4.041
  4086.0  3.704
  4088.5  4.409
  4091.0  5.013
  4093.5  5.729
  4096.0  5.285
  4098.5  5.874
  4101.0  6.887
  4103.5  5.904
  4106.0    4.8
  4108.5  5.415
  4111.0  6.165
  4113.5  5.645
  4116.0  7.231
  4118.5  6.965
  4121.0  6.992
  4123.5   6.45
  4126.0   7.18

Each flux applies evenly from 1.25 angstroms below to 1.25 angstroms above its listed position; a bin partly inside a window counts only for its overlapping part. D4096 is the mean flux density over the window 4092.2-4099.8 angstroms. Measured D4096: 5.63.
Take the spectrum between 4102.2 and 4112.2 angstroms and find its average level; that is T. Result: 5.57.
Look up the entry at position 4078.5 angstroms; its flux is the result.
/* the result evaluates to 3.216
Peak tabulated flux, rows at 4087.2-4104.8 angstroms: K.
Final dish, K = 6.887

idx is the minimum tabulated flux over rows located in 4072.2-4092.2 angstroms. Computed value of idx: 3.205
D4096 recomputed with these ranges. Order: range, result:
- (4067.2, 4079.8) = 4.36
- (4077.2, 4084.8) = 3.49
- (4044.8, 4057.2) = 5.12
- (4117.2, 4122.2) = 6.98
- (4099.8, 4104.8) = 6.37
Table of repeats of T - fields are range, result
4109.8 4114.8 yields 5.92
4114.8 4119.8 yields 7.1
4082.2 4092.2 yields 4.28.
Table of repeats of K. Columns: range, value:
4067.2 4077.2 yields 5.096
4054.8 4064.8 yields 4.771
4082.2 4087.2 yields 4.041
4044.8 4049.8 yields 5.823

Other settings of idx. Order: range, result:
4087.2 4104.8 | 4.409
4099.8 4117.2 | 4.8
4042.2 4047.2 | 5.094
